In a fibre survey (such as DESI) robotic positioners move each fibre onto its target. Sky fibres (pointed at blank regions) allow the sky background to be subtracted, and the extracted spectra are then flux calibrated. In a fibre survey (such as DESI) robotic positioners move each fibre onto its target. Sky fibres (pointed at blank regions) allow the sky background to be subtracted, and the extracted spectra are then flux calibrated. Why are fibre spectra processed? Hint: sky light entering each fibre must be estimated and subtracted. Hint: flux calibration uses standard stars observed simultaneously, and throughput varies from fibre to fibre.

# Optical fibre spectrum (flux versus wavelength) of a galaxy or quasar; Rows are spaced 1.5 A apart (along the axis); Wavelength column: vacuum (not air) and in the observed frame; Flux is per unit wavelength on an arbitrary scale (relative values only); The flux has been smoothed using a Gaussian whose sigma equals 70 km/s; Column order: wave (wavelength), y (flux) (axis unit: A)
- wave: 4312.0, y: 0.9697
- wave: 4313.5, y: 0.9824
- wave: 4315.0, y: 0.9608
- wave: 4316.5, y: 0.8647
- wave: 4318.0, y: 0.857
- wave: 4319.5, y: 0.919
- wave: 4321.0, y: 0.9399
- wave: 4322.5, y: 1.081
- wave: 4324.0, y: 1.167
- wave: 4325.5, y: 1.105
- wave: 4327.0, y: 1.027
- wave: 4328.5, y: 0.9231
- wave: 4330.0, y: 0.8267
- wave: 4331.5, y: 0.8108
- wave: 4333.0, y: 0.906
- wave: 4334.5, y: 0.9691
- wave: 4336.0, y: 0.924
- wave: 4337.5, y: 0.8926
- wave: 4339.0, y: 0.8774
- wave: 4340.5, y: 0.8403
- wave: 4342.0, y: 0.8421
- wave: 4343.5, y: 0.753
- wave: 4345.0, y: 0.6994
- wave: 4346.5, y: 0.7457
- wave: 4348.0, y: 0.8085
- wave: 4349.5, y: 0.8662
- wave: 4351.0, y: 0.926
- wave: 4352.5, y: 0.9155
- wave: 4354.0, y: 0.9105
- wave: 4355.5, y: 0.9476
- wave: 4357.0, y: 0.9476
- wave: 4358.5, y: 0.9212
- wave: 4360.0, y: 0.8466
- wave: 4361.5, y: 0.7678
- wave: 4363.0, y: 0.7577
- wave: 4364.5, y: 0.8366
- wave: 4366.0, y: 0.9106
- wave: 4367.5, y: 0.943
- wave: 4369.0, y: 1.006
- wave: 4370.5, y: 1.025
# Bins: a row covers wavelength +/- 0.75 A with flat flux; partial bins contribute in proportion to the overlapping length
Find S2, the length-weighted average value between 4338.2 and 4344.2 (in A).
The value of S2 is 0.829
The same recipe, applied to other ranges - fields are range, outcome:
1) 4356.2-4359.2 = 0.935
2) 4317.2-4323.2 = 0.947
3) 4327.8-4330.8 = 0.873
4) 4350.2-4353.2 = 0.92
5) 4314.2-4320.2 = 0.901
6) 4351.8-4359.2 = 0.929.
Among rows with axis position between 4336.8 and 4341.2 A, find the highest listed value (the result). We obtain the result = 0.8926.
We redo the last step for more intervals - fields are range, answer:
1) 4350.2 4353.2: 0.926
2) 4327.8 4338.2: 0.9691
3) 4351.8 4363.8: 0.9476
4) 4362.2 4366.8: 0.9106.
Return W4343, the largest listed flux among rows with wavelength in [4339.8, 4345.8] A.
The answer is 0.8421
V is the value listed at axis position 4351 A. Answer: 0.926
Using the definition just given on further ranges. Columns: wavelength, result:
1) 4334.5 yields 0.9691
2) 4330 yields 0.8267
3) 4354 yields 0.9105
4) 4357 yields 0.9476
